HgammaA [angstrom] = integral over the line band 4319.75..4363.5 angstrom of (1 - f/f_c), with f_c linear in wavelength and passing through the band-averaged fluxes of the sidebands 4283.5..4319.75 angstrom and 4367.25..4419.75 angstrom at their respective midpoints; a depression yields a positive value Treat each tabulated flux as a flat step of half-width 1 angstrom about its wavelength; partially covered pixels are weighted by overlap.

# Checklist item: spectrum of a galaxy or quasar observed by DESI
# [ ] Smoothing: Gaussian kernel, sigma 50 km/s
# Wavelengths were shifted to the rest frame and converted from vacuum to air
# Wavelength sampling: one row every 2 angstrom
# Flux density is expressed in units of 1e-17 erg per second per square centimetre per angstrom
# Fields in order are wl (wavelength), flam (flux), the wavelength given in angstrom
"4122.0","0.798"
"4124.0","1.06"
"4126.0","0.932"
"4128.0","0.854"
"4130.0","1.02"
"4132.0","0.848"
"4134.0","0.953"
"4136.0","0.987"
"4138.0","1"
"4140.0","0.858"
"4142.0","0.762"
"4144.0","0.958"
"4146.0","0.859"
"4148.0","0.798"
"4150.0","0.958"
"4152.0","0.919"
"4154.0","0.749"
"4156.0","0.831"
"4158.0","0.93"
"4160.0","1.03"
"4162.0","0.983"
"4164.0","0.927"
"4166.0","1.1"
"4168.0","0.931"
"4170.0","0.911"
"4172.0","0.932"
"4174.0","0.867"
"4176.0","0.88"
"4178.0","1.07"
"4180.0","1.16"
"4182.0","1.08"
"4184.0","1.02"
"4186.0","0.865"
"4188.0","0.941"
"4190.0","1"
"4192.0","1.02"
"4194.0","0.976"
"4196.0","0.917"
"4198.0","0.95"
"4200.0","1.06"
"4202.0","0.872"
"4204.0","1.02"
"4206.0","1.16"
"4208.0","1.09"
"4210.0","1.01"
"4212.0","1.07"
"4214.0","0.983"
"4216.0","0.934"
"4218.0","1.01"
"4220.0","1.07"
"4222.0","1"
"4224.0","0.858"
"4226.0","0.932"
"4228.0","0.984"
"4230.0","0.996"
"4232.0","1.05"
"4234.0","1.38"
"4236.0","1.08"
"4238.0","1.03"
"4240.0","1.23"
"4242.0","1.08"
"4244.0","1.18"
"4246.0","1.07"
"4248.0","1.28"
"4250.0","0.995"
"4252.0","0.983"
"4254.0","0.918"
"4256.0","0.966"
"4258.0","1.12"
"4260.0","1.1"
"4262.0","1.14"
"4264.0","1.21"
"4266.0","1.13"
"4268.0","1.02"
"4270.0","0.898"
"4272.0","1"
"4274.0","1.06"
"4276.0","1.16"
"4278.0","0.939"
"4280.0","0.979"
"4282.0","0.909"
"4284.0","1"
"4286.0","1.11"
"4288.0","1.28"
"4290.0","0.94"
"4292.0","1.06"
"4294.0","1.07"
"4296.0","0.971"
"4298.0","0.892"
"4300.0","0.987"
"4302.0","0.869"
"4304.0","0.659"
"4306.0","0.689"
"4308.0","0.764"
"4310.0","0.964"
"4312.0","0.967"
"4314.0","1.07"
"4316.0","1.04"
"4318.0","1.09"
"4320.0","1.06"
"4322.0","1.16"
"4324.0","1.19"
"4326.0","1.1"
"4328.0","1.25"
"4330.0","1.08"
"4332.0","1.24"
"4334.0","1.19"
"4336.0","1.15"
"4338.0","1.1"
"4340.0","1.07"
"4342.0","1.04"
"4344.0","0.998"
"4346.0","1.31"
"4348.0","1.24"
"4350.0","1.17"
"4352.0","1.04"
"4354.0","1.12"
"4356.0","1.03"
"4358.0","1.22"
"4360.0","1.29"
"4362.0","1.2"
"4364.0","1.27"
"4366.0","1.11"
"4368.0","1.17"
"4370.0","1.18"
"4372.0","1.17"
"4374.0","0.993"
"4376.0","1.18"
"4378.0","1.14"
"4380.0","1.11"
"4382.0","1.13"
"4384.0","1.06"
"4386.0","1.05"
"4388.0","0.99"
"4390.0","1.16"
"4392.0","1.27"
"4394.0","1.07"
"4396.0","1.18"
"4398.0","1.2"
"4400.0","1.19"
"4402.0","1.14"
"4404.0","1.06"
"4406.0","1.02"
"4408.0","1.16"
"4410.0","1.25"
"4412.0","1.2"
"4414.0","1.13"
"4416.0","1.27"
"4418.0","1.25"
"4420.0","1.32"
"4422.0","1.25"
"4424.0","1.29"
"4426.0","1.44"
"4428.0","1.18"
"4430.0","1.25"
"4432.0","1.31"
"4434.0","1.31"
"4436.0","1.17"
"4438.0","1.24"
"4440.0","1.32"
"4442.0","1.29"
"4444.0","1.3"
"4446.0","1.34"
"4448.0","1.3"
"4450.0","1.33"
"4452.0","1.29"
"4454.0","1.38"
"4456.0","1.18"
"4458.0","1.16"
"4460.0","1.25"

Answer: -4.38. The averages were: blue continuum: 0.969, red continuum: 1.15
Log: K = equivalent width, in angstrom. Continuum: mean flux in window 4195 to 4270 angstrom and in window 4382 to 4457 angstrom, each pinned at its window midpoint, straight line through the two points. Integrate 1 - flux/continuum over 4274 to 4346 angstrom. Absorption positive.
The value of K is 5.5 angstrom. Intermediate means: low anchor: 1.05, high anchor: 1.22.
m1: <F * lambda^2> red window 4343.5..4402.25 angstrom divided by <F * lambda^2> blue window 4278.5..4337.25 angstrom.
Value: 1.2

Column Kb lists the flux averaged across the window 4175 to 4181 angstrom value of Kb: 1.04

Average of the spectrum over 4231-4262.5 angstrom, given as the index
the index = 1.1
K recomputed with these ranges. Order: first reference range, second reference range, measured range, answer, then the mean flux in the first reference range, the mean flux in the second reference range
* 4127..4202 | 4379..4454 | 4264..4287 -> 0.8 angstrom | 0.942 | 1.21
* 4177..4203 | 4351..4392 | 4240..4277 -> -1.1 angstrom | 0.995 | 1.13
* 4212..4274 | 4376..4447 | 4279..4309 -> 4.2 angstrom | 1.05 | 1.2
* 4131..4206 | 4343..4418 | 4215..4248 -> -1.8 angstrom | 0.947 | 1.15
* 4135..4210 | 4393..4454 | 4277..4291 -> 0.8 angstrom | 0.957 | 1.24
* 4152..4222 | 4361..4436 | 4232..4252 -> -2.0 angstrom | 0.98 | 1.18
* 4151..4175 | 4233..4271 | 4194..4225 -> 0.4 angstrom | 0.926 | 1.1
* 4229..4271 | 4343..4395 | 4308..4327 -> 1.1 angstrom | 1.09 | 1.14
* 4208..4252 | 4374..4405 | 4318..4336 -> -0.9 angstrom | 1.06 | 1.12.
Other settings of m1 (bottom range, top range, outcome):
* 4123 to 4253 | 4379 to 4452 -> 1.36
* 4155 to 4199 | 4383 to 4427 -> 1.35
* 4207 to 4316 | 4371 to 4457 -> 1.27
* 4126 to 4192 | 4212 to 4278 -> 1.17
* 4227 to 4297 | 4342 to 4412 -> 1.13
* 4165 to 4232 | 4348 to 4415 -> 1.26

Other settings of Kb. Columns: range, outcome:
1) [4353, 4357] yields 1.08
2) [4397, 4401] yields 1.19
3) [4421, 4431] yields 1.28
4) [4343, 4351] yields 1.18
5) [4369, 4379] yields 1.13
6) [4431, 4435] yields 1.31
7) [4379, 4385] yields 1.1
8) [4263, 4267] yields 1.17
